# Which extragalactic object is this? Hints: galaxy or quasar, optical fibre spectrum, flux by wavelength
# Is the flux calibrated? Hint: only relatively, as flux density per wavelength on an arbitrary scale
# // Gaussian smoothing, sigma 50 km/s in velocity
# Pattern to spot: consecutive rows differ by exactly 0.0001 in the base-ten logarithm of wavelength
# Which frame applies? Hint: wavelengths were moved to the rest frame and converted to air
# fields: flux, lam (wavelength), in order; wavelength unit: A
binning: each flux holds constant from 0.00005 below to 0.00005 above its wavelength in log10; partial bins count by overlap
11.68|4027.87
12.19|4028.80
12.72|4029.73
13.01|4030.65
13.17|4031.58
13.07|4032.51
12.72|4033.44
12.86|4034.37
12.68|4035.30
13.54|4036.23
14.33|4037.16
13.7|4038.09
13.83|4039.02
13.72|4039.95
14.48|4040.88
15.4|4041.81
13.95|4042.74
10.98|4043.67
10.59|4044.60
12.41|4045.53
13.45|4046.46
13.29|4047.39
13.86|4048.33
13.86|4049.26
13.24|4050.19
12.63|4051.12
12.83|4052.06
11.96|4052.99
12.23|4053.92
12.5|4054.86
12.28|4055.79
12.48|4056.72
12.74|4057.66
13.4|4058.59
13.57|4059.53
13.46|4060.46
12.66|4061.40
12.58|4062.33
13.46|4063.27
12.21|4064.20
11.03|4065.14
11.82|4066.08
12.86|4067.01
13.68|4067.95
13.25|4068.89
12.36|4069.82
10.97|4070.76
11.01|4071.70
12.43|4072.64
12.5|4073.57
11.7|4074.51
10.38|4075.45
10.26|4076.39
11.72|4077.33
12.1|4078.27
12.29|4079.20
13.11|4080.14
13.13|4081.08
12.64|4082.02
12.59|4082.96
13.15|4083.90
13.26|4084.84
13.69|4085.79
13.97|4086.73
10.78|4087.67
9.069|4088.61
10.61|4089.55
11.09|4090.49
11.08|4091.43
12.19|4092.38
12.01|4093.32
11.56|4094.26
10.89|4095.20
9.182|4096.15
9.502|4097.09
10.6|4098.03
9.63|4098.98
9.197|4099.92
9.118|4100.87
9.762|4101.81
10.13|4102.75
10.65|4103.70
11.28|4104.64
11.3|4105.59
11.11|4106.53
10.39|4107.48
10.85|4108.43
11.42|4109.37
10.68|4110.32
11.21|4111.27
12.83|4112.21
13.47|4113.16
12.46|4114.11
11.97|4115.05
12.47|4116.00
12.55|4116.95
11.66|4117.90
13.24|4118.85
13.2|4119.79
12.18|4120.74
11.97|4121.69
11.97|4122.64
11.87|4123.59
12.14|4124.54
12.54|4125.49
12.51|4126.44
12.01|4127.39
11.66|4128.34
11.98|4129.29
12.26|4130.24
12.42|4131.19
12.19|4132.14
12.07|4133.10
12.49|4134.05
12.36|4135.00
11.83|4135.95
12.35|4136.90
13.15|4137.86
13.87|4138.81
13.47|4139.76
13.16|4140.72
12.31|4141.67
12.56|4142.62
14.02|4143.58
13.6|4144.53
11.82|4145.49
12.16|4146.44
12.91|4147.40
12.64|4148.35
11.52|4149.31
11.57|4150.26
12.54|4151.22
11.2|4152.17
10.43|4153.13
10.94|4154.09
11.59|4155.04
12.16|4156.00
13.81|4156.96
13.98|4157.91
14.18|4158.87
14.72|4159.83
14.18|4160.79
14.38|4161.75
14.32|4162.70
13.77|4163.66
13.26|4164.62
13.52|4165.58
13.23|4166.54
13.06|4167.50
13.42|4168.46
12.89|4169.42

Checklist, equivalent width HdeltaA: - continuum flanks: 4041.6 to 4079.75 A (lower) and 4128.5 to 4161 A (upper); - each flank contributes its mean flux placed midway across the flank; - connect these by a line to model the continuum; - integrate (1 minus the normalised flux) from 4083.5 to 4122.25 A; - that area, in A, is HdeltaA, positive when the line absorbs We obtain 3.5 A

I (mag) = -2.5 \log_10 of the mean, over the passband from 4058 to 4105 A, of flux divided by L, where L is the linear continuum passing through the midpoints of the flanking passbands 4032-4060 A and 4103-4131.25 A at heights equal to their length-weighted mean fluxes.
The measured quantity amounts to 0.07 mag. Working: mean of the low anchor 13.1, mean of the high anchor 11.9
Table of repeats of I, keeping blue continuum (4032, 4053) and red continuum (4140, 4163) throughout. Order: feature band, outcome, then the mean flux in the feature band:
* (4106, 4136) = 0.07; 12.1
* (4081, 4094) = 0.09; 12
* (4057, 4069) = 0.03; 12.8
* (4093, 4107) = 0.24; 10.4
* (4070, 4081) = 0.12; 11.7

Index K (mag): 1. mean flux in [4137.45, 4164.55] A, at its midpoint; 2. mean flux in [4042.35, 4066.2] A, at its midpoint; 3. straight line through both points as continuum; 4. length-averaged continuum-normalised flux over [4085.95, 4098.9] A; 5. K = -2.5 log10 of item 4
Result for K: 0.16 mag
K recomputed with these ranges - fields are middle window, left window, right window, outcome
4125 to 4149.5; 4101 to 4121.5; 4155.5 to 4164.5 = 0.03 mag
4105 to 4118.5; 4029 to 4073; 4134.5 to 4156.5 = 0.07 mag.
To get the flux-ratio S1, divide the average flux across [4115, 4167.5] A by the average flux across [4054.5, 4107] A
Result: 1.1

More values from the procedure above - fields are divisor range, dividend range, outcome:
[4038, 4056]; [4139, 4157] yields 0.94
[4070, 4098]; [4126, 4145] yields 1.08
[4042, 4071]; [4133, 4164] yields 1.01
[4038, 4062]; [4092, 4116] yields 0.84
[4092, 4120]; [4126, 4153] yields 1.11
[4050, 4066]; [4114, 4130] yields 0.97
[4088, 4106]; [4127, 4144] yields 1.20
